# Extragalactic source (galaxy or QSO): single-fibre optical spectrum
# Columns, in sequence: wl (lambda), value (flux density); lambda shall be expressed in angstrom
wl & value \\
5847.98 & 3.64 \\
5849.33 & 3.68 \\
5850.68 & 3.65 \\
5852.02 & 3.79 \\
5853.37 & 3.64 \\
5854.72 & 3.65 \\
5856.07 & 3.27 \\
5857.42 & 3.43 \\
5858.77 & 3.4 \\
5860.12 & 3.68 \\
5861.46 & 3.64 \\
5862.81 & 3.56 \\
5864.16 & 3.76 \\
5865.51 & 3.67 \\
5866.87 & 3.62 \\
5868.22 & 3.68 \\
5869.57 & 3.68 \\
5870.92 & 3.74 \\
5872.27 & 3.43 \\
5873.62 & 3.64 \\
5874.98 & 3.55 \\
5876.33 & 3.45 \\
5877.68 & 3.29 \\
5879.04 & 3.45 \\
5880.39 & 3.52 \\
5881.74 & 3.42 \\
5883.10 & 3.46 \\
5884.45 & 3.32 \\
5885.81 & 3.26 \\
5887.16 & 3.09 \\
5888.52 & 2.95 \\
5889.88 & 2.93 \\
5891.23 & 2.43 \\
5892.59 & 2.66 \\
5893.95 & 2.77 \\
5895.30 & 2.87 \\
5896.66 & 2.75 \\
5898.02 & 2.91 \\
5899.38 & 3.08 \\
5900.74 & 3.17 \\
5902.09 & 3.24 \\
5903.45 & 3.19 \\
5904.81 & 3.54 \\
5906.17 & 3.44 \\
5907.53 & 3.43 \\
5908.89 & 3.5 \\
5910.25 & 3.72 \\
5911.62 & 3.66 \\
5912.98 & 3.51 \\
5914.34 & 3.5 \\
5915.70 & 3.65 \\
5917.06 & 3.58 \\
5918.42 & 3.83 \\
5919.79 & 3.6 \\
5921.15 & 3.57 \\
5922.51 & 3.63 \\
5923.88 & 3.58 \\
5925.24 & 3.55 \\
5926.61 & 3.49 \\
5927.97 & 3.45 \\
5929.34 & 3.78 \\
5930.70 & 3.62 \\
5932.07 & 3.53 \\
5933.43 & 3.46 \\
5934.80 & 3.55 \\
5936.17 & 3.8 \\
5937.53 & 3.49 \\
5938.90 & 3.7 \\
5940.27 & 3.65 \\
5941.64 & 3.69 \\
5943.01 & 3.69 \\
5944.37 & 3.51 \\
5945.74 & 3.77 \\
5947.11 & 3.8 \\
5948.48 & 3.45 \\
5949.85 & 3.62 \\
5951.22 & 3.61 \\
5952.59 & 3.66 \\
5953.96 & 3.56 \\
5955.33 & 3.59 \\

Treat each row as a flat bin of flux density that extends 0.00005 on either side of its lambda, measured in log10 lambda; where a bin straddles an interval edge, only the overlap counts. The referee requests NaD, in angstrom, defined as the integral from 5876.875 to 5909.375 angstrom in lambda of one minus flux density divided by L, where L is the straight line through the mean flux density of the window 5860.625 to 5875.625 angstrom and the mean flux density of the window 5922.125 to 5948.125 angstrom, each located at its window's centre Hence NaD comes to 4.3 angstrom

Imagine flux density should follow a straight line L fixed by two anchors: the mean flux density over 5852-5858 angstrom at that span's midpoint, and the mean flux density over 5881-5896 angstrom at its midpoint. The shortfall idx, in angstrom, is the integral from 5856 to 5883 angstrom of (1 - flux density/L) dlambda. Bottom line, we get -2.0 angstrom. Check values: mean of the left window 3.53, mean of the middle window 3.55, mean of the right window 3.02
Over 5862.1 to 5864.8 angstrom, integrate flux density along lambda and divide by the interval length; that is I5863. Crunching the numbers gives 3.66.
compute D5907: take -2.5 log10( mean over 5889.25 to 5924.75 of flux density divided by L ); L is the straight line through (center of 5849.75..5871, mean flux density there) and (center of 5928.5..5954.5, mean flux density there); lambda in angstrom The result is 0.10 mag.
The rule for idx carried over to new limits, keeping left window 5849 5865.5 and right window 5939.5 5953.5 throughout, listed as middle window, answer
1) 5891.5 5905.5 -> 2.4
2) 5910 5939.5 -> 0.3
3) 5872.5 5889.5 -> 1.2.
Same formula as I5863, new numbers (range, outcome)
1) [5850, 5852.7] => 3.72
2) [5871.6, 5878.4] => 3.47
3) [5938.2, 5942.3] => 3.67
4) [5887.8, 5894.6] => 2.75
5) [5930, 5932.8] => 3.58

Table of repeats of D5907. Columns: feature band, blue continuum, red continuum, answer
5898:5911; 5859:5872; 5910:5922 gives 0.089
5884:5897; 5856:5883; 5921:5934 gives 0.222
